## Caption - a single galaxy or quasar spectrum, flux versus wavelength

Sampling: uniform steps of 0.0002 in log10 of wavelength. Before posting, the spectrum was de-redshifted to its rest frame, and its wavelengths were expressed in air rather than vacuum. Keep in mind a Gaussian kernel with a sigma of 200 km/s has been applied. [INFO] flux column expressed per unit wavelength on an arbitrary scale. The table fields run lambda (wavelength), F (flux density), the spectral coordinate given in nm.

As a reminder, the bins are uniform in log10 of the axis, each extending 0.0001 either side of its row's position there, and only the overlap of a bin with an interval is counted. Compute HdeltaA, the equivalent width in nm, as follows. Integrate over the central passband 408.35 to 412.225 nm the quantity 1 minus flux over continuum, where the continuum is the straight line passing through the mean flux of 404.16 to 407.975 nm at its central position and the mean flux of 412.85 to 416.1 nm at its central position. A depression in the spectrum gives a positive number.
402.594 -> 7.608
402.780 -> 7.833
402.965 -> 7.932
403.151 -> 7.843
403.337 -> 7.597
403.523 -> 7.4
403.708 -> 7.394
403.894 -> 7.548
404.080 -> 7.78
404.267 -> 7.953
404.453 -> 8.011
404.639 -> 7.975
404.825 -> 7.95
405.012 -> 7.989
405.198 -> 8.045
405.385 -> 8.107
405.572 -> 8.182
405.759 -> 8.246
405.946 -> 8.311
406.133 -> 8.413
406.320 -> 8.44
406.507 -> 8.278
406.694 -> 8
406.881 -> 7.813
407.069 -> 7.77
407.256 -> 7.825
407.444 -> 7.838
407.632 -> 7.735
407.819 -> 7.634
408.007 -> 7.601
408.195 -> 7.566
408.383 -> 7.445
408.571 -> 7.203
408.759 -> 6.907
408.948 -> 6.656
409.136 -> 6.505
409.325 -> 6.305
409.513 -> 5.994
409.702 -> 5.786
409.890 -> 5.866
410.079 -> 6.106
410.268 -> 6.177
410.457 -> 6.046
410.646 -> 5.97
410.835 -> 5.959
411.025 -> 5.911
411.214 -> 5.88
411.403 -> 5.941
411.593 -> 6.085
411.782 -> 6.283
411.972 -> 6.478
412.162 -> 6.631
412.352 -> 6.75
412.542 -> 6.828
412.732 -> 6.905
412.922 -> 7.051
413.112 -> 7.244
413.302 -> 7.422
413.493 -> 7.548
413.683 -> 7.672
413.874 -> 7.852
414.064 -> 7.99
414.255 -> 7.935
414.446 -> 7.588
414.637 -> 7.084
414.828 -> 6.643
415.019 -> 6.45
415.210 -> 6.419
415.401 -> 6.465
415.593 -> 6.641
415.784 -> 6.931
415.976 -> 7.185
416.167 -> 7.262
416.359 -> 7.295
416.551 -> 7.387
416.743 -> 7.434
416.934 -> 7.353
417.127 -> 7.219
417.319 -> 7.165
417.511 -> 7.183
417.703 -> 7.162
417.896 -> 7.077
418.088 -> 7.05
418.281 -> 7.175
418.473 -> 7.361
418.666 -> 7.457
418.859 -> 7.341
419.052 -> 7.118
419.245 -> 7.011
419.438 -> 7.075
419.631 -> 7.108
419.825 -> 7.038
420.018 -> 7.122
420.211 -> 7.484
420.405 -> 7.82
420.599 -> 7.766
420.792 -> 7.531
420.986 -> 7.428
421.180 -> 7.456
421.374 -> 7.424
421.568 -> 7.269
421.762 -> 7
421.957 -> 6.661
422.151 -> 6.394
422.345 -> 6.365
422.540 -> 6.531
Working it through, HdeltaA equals 0.68 nm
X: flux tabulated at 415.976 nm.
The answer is 7.185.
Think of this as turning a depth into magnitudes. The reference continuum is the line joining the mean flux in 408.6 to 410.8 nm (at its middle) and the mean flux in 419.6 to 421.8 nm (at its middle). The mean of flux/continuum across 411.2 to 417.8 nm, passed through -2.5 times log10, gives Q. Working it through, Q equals -0.05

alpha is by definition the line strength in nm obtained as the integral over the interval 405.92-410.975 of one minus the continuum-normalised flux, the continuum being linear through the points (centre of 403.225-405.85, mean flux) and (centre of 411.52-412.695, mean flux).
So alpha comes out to 0.08 nm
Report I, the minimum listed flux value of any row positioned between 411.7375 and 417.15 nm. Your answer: 6.283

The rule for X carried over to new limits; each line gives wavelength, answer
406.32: 8.44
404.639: 7.975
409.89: 5.866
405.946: 8.311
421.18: 7.456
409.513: 5.994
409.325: 6.305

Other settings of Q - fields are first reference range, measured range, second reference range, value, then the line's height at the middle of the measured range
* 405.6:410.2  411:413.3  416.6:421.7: 0.12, 7.33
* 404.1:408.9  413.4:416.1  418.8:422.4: 0.04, 7.47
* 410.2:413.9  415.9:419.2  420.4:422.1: -0.03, 7.04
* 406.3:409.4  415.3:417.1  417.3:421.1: 0.03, 7.33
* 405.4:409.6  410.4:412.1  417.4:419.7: 0.22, 7.45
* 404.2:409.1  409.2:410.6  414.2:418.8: 0.25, 7.59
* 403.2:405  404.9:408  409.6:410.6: -0.14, 7.06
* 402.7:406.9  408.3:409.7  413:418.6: 0.16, 7.68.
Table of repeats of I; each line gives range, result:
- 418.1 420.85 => 7.011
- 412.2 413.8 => 6.75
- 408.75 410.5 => 5.786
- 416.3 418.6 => 7.05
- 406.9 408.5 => 7.445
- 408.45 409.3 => 6.505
